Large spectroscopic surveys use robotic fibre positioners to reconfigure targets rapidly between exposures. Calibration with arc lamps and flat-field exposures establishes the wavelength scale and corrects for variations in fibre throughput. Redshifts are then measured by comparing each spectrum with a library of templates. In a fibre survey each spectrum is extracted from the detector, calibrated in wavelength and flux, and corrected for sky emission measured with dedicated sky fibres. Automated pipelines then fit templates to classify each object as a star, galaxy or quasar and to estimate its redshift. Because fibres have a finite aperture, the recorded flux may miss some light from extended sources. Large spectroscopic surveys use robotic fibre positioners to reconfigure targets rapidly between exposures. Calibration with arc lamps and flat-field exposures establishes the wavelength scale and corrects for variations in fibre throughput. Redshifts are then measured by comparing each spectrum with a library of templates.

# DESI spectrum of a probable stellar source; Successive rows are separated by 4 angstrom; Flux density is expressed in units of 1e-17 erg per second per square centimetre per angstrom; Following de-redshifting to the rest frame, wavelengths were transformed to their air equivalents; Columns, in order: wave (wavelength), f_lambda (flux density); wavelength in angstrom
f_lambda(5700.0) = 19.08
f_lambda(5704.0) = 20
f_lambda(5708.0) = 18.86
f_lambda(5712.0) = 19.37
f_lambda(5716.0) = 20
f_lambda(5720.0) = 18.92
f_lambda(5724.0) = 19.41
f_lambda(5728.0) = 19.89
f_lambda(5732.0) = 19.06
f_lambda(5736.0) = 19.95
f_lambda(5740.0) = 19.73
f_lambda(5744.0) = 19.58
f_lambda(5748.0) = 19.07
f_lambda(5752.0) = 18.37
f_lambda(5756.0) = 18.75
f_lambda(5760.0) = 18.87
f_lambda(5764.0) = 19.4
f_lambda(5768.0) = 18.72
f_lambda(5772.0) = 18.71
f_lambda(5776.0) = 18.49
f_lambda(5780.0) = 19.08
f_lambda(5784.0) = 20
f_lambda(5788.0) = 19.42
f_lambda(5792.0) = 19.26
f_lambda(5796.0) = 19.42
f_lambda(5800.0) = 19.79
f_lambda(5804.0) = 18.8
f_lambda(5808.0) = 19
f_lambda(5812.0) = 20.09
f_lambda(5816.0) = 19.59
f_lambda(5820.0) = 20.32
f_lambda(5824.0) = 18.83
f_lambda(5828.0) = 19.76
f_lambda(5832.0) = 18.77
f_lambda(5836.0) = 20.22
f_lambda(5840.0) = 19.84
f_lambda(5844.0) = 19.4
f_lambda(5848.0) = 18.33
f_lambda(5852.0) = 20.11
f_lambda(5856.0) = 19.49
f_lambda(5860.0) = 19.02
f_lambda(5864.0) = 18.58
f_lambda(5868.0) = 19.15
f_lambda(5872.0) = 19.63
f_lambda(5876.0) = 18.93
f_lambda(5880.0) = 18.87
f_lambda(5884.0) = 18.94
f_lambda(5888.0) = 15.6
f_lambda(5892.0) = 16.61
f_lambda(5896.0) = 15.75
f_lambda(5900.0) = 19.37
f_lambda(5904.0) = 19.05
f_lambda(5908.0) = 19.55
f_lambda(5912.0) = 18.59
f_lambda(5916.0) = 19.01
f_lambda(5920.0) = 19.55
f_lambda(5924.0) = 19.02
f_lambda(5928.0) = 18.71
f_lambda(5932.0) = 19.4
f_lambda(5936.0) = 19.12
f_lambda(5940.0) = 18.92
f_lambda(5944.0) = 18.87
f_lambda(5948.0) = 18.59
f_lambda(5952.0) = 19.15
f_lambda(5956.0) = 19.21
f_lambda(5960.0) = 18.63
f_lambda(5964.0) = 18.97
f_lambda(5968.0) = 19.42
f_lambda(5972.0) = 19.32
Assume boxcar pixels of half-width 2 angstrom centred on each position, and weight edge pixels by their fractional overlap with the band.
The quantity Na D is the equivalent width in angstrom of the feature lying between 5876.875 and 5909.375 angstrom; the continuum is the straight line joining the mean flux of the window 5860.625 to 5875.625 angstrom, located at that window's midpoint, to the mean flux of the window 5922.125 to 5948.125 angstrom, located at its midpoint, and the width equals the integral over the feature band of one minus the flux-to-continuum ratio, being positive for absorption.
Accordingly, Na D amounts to 1.84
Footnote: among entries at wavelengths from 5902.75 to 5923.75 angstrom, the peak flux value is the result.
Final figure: 19.55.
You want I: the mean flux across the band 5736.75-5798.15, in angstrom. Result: 19.1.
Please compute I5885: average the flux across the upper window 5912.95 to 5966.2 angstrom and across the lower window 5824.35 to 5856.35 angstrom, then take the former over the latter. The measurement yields 1.0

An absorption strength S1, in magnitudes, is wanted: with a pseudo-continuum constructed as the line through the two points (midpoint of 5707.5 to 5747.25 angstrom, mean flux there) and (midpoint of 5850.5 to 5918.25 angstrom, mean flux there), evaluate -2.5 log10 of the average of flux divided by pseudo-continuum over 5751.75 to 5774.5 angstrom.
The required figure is 0.03 mag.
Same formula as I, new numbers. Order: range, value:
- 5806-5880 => 19.4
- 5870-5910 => 18.2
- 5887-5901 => 16.7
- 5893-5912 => 18.4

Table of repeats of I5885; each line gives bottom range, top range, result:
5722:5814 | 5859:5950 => 0.97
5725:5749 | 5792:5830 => 1.00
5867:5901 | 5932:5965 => 1.05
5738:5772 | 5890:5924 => 0.97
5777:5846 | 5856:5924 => 0.95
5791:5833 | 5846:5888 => 0.97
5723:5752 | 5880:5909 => 0.92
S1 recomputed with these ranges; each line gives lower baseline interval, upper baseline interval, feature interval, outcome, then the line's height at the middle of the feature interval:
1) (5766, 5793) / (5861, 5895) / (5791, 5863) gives -0.04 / 18.7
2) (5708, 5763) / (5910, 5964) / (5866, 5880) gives -0.01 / 19.1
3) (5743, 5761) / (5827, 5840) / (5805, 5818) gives 0.00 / 19.4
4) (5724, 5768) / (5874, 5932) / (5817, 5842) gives -0.05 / 18.8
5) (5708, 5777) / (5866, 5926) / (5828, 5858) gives -0.04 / 18.7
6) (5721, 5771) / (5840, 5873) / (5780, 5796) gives -0.01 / 19.2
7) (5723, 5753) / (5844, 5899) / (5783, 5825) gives -0.03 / 18.9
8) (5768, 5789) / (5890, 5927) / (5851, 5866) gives -0.03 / 18.7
